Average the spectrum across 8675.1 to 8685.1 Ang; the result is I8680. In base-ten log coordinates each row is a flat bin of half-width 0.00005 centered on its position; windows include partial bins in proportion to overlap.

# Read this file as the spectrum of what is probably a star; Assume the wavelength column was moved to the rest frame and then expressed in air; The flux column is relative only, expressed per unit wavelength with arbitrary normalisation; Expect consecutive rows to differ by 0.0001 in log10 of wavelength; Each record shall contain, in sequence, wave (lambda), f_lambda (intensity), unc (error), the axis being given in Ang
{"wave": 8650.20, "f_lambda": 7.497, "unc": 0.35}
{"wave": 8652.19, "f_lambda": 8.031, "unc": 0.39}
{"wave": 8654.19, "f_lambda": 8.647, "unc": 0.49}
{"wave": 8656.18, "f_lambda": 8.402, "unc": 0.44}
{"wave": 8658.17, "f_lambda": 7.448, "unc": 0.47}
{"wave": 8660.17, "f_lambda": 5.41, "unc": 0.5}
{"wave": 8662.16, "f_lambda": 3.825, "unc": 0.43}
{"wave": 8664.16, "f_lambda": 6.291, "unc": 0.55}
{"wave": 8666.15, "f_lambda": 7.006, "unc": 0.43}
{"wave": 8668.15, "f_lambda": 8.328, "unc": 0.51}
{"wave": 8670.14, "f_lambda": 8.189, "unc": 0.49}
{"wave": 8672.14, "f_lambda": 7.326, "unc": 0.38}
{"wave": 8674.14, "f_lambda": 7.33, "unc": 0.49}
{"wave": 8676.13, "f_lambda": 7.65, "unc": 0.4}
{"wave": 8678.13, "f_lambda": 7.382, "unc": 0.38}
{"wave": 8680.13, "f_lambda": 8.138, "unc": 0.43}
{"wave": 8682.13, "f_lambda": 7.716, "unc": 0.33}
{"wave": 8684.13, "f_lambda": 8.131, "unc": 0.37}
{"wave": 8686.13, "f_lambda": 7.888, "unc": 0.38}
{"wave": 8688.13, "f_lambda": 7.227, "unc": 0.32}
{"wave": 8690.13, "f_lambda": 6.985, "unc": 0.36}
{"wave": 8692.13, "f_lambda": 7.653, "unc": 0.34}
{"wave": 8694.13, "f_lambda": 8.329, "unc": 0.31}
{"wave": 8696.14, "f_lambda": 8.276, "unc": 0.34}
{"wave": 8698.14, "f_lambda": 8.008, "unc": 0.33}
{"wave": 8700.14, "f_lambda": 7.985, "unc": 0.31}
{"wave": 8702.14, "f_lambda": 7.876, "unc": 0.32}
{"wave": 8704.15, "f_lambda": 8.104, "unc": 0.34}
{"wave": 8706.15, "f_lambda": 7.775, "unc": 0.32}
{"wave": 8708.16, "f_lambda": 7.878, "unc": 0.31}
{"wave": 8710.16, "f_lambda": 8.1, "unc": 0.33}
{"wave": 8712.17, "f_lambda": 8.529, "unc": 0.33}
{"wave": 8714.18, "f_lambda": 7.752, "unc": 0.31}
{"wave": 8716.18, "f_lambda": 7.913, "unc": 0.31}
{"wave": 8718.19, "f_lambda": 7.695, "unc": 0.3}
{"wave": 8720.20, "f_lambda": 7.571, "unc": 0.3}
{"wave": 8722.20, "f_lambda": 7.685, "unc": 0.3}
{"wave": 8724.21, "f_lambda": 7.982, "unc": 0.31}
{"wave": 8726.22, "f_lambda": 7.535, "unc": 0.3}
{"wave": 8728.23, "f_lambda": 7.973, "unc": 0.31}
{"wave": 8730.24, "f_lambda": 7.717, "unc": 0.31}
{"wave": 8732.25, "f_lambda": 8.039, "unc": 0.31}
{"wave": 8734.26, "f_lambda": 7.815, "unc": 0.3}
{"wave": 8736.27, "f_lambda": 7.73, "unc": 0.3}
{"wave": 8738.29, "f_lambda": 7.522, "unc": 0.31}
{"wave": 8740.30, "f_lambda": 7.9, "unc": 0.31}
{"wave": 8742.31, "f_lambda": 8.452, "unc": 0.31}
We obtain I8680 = 7.8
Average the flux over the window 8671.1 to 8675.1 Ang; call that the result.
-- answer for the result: 7.32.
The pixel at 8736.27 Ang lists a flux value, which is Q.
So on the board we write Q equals 7.73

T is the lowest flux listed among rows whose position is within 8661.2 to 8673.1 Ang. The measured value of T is 3.825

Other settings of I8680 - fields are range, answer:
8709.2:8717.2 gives 8.07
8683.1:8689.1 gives 7.75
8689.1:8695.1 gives 7.65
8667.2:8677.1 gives 7.77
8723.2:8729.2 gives 7.83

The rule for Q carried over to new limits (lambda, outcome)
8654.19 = 8.647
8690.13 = 6.985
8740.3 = 7.9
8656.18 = 8.402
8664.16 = 6.291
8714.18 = 7.752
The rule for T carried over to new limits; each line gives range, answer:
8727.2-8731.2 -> 7.717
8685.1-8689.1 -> 7.227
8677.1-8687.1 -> 7.382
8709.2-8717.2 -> 7.752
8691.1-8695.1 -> 7.653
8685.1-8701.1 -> 6.985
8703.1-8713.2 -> 7.775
